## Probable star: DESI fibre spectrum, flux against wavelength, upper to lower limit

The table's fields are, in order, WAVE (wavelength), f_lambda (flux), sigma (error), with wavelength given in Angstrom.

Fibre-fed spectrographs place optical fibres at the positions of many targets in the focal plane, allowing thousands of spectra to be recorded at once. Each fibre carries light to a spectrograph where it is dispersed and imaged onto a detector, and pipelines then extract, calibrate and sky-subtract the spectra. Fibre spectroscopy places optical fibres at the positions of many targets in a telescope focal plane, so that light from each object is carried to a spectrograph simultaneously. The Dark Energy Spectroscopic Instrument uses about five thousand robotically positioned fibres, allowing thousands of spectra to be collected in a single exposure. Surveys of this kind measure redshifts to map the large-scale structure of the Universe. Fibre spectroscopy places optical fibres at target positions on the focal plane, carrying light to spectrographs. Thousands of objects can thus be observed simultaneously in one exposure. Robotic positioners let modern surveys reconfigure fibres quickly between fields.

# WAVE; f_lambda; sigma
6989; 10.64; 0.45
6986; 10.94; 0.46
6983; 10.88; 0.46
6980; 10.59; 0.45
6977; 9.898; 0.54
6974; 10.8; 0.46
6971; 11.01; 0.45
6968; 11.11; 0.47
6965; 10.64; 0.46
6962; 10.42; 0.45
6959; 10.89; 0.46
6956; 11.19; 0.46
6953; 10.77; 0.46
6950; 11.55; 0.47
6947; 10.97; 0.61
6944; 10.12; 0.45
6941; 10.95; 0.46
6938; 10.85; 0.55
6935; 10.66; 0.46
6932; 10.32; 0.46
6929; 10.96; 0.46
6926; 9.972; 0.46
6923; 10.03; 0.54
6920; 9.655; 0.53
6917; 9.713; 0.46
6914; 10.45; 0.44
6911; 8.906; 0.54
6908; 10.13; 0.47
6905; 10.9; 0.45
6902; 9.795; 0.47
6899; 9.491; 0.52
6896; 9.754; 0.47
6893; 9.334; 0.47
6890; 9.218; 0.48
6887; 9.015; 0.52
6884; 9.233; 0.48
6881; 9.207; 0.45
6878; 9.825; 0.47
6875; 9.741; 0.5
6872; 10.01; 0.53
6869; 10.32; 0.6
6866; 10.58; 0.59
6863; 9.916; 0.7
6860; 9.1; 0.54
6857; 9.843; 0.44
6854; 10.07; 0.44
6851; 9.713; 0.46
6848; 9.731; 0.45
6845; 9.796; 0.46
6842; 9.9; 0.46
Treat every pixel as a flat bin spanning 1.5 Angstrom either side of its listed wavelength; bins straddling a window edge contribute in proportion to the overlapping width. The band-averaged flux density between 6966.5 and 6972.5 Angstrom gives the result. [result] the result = 11.1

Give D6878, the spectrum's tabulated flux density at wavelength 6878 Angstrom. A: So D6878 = 9.825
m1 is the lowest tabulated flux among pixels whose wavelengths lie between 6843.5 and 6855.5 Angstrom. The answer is 9.713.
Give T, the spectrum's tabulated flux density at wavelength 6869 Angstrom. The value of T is 10.32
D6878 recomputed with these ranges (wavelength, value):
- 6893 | 9.334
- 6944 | 10.12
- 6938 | 10.85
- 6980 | 10.59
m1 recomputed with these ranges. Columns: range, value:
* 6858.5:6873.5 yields 9.1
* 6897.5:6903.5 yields 9.491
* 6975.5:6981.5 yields 9.898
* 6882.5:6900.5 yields 9.015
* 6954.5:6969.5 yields 10.42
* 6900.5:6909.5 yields 9.795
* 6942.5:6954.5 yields 10.12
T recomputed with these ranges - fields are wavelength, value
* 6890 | 9.218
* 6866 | 10.58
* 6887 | 9.015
